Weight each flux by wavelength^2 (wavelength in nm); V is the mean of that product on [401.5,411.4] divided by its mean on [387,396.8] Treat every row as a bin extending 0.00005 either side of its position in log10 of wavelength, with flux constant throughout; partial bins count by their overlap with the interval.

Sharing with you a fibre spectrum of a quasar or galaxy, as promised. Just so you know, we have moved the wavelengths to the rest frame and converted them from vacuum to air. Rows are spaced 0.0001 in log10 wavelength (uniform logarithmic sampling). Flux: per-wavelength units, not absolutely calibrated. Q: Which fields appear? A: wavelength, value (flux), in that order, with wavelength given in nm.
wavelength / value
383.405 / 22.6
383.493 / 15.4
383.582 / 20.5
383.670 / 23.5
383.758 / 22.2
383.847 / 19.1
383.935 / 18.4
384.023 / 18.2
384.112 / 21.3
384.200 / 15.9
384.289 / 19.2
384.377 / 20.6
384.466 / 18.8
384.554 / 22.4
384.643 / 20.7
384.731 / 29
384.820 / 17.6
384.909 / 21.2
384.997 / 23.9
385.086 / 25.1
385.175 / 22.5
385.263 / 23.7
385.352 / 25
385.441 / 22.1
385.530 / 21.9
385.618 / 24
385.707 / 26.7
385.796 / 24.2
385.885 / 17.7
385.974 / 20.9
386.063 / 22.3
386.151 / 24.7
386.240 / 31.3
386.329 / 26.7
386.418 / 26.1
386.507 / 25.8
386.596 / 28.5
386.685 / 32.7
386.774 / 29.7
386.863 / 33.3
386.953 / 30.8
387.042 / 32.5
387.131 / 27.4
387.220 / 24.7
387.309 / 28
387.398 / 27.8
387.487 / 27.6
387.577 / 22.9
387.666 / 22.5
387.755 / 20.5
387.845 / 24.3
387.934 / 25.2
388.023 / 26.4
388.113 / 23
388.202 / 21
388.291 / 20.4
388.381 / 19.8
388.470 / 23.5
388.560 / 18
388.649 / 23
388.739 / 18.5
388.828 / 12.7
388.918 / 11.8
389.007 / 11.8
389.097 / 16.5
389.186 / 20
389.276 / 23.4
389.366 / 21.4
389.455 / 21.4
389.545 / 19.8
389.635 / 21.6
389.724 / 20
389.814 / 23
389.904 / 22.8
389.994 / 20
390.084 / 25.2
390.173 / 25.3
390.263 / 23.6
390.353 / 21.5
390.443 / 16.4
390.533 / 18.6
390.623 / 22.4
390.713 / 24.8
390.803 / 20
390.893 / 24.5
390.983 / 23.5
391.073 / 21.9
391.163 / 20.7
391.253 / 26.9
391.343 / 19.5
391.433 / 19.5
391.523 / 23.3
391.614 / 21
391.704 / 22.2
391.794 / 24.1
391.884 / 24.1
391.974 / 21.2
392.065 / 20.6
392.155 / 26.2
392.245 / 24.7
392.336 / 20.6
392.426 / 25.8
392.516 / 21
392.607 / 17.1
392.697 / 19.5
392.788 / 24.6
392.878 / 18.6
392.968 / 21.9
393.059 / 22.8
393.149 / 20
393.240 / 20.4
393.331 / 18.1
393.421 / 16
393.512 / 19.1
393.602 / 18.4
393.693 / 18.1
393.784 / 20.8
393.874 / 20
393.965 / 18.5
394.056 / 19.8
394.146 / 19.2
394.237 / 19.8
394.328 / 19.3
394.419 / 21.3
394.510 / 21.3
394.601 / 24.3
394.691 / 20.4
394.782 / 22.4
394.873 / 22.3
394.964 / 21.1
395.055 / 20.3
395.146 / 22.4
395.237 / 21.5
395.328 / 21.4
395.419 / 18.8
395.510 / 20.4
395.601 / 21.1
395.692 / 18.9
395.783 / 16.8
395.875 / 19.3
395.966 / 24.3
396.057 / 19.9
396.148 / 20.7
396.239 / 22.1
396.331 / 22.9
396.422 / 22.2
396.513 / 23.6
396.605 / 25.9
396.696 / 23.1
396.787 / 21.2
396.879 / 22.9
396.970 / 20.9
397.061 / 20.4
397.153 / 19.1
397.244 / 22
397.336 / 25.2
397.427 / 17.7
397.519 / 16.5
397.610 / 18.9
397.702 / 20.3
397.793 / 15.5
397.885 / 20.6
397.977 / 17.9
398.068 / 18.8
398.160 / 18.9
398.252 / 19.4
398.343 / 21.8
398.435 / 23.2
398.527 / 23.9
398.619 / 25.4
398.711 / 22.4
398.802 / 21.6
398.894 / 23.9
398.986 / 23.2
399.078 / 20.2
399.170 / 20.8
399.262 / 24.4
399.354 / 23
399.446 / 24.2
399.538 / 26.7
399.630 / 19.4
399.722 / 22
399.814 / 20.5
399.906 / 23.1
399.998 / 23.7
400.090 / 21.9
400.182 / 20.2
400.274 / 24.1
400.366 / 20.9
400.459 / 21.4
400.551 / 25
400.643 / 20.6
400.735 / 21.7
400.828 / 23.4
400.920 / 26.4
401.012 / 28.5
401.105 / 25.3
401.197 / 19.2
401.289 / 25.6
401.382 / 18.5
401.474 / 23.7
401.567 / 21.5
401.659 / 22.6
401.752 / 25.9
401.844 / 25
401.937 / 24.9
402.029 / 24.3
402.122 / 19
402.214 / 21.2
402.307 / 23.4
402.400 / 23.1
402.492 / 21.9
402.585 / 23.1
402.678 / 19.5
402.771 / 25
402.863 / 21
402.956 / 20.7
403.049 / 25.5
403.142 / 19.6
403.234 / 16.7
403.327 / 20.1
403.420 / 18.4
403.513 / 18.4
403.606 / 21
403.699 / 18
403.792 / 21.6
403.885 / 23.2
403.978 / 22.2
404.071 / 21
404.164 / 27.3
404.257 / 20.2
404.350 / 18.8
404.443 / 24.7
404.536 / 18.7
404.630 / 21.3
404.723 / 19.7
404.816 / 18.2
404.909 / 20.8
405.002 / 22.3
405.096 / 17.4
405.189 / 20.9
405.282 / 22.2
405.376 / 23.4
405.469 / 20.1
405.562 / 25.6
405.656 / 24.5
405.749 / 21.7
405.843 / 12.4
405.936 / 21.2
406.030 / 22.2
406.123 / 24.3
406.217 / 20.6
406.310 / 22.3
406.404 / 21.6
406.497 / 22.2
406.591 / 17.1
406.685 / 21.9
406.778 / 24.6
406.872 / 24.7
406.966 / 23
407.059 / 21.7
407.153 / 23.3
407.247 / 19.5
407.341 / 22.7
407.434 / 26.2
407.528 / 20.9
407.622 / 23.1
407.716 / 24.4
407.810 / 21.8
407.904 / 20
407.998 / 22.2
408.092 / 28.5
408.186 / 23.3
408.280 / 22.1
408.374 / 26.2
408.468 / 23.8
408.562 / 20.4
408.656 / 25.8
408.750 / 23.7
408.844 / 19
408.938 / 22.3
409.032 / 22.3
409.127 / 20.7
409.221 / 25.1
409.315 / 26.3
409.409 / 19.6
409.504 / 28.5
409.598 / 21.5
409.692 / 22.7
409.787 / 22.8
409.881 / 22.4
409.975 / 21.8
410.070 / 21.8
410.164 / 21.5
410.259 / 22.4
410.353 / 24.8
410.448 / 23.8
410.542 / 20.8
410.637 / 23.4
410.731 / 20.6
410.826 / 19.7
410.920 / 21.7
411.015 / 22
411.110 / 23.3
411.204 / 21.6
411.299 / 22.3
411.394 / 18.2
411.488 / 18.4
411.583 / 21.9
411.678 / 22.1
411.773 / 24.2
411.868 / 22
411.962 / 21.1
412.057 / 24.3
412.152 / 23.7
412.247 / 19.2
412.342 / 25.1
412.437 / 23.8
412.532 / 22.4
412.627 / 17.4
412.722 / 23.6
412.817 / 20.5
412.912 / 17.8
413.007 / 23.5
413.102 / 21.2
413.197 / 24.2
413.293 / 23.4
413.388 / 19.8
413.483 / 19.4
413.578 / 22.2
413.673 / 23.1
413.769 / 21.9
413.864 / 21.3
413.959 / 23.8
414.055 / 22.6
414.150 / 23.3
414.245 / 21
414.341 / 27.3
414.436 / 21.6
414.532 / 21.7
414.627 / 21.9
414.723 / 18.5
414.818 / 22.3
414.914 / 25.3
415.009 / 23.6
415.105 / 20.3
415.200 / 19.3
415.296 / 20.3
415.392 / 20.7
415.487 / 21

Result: 1.1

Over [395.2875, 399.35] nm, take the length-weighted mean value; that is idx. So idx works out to 21.1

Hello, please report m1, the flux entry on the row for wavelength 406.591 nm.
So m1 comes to 17.1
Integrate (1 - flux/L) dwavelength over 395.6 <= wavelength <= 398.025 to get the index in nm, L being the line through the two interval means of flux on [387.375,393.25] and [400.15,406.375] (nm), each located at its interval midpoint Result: 0.109 nm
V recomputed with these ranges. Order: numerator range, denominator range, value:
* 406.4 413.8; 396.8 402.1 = 1.07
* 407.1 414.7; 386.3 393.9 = 1.11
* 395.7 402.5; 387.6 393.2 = 1.08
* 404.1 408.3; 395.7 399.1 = 1.08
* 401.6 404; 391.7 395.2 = 1.09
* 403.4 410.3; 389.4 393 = 1.08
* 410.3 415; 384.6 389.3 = 1.06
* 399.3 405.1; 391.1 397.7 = 1.09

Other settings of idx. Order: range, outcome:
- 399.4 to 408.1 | 22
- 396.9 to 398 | 19.7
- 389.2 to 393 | 22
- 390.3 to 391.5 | 21.6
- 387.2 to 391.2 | 21.6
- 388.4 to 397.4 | 21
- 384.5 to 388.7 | 24.6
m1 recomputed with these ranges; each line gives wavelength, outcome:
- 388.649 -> 23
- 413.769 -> 21.9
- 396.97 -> 20.9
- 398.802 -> 21.6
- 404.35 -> 18.8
